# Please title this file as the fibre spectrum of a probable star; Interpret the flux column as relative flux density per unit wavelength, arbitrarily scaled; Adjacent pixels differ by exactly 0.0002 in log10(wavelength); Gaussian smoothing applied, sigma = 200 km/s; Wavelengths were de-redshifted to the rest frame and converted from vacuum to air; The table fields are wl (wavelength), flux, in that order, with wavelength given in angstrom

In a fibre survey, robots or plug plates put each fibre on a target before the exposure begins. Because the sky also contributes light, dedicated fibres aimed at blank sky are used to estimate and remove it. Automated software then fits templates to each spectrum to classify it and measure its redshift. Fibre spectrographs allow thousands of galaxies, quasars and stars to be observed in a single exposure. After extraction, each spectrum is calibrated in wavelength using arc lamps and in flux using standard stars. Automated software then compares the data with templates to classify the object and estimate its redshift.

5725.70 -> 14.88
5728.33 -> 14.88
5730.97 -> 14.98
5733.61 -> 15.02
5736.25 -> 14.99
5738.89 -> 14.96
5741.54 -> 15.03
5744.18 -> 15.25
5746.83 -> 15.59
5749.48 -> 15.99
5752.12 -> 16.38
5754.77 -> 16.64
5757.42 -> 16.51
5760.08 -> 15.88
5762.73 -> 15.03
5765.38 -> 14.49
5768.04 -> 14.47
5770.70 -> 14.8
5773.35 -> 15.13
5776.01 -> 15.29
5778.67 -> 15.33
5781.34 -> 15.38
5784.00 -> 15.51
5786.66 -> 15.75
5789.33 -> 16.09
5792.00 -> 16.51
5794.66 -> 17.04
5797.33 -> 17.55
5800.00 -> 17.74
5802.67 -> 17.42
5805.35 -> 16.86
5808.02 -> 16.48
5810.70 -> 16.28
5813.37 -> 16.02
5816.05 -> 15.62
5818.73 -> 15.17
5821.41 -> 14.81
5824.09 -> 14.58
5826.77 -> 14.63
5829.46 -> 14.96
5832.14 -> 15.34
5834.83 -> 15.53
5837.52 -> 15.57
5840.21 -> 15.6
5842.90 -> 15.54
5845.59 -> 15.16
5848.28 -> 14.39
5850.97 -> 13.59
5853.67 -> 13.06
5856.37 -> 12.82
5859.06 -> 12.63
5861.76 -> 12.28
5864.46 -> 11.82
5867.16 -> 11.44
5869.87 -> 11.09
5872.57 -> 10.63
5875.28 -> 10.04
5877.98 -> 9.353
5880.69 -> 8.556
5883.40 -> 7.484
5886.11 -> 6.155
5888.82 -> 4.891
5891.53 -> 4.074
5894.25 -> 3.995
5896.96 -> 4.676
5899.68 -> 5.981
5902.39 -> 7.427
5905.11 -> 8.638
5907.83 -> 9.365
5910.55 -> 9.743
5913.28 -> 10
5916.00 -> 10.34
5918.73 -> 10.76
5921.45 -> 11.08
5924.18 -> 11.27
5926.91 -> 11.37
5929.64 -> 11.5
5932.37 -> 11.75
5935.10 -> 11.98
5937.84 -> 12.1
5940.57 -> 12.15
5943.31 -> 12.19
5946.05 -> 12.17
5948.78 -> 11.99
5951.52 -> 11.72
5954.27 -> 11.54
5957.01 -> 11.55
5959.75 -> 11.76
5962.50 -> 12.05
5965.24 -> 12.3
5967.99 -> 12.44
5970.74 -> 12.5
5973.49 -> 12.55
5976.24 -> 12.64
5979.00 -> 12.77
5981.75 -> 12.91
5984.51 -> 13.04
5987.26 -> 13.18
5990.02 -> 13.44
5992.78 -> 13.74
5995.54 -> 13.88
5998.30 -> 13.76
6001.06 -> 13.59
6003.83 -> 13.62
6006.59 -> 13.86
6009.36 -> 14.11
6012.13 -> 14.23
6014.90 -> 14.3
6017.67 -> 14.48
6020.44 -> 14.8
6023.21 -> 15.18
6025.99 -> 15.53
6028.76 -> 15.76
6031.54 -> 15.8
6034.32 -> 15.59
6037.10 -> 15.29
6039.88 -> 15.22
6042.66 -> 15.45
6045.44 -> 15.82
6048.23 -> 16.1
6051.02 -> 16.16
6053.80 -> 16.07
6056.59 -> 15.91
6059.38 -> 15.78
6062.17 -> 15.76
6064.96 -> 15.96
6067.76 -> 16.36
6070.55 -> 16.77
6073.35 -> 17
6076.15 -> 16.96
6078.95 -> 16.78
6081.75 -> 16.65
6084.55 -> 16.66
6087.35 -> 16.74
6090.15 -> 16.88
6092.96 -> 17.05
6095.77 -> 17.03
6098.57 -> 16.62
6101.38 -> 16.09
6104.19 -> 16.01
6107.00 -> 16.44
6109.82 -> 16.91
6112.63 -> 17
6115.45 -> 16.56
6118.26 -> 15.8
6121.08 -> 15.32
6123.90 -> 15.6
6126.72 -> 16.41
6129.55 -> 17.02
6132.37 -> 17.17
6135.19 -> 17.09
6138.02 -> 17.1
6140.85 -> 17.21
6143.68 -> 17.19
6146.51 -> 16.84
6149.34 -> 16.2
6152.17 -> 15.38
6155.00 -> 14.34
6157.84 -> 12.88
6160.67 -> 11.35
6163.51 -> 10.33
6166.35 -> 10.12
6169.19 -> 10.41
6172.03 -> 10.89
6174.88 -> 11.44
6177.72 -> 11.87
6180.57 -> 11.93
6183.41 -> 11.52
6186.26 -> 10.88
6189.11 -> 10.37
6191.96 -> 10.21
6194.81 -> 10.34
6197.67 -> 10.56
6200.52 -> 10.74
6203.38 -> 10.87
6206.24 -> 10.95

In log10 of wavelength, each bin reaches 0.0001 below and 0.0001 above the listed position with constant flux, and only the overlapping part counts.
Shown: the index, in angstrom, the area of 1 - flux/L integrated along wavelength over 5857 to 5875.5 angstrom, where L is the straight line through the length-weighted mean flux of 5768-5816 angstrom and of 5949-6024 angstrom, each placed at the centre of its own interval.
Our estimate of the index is 4.2 angstrom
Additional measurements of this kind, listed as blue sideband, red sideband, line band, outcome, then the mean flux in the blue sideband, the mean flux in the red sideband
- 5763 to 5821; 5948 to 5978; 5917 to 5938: 2.4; 15.9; 12.1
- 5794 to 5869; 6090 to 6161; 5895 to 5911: 8.3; 14.9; 16.2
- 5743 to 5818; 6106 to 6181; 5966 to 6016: 6.2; 16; 14.7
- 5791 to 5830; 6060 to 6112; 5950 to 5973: 6.1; 16.1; 16.6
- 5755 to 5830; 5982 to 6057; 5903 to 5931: 9.0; 15.8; 14.7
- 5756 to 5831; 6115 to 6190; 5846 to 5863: 2.4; 15.8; 14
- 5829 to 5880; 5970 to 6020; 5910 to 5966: 7.7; 13.1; 13.5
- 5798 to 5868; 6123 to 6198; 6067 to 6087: -4.3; 14.9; 13.4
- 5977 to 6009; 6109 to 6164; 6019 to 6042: -2.2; 13.4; 15.8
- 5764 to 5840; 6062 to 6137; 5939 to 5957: 4.7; 15.7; 16.6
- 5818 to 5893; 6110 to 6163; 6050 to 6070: -1.6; 12.1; 15.8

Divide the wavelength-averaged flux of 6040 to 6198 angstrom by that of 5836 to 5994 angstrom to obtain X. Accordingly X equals 1.3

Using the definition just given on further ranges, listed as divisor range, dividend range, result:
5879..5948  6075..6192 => 1.61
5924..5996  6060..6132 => 1.34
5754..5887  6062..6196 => 1.04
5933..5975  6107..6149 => 1.38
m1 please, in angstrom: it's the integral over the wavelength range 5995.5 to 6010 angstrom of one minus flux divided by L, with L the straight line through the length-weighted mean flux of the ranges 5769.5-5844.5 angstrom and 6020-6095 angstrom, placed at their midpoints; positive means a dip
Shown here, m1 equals 2.0 angstrom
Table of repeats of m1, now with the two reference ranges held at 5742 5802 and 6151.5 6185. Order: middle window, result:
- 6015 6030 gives -2.0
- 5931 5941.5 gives 1.6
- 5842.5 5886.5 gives 9.9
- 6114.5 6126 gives -3.3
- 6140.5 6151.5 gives -4.3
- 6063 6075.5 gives -3.6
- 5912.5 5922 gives 2.5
